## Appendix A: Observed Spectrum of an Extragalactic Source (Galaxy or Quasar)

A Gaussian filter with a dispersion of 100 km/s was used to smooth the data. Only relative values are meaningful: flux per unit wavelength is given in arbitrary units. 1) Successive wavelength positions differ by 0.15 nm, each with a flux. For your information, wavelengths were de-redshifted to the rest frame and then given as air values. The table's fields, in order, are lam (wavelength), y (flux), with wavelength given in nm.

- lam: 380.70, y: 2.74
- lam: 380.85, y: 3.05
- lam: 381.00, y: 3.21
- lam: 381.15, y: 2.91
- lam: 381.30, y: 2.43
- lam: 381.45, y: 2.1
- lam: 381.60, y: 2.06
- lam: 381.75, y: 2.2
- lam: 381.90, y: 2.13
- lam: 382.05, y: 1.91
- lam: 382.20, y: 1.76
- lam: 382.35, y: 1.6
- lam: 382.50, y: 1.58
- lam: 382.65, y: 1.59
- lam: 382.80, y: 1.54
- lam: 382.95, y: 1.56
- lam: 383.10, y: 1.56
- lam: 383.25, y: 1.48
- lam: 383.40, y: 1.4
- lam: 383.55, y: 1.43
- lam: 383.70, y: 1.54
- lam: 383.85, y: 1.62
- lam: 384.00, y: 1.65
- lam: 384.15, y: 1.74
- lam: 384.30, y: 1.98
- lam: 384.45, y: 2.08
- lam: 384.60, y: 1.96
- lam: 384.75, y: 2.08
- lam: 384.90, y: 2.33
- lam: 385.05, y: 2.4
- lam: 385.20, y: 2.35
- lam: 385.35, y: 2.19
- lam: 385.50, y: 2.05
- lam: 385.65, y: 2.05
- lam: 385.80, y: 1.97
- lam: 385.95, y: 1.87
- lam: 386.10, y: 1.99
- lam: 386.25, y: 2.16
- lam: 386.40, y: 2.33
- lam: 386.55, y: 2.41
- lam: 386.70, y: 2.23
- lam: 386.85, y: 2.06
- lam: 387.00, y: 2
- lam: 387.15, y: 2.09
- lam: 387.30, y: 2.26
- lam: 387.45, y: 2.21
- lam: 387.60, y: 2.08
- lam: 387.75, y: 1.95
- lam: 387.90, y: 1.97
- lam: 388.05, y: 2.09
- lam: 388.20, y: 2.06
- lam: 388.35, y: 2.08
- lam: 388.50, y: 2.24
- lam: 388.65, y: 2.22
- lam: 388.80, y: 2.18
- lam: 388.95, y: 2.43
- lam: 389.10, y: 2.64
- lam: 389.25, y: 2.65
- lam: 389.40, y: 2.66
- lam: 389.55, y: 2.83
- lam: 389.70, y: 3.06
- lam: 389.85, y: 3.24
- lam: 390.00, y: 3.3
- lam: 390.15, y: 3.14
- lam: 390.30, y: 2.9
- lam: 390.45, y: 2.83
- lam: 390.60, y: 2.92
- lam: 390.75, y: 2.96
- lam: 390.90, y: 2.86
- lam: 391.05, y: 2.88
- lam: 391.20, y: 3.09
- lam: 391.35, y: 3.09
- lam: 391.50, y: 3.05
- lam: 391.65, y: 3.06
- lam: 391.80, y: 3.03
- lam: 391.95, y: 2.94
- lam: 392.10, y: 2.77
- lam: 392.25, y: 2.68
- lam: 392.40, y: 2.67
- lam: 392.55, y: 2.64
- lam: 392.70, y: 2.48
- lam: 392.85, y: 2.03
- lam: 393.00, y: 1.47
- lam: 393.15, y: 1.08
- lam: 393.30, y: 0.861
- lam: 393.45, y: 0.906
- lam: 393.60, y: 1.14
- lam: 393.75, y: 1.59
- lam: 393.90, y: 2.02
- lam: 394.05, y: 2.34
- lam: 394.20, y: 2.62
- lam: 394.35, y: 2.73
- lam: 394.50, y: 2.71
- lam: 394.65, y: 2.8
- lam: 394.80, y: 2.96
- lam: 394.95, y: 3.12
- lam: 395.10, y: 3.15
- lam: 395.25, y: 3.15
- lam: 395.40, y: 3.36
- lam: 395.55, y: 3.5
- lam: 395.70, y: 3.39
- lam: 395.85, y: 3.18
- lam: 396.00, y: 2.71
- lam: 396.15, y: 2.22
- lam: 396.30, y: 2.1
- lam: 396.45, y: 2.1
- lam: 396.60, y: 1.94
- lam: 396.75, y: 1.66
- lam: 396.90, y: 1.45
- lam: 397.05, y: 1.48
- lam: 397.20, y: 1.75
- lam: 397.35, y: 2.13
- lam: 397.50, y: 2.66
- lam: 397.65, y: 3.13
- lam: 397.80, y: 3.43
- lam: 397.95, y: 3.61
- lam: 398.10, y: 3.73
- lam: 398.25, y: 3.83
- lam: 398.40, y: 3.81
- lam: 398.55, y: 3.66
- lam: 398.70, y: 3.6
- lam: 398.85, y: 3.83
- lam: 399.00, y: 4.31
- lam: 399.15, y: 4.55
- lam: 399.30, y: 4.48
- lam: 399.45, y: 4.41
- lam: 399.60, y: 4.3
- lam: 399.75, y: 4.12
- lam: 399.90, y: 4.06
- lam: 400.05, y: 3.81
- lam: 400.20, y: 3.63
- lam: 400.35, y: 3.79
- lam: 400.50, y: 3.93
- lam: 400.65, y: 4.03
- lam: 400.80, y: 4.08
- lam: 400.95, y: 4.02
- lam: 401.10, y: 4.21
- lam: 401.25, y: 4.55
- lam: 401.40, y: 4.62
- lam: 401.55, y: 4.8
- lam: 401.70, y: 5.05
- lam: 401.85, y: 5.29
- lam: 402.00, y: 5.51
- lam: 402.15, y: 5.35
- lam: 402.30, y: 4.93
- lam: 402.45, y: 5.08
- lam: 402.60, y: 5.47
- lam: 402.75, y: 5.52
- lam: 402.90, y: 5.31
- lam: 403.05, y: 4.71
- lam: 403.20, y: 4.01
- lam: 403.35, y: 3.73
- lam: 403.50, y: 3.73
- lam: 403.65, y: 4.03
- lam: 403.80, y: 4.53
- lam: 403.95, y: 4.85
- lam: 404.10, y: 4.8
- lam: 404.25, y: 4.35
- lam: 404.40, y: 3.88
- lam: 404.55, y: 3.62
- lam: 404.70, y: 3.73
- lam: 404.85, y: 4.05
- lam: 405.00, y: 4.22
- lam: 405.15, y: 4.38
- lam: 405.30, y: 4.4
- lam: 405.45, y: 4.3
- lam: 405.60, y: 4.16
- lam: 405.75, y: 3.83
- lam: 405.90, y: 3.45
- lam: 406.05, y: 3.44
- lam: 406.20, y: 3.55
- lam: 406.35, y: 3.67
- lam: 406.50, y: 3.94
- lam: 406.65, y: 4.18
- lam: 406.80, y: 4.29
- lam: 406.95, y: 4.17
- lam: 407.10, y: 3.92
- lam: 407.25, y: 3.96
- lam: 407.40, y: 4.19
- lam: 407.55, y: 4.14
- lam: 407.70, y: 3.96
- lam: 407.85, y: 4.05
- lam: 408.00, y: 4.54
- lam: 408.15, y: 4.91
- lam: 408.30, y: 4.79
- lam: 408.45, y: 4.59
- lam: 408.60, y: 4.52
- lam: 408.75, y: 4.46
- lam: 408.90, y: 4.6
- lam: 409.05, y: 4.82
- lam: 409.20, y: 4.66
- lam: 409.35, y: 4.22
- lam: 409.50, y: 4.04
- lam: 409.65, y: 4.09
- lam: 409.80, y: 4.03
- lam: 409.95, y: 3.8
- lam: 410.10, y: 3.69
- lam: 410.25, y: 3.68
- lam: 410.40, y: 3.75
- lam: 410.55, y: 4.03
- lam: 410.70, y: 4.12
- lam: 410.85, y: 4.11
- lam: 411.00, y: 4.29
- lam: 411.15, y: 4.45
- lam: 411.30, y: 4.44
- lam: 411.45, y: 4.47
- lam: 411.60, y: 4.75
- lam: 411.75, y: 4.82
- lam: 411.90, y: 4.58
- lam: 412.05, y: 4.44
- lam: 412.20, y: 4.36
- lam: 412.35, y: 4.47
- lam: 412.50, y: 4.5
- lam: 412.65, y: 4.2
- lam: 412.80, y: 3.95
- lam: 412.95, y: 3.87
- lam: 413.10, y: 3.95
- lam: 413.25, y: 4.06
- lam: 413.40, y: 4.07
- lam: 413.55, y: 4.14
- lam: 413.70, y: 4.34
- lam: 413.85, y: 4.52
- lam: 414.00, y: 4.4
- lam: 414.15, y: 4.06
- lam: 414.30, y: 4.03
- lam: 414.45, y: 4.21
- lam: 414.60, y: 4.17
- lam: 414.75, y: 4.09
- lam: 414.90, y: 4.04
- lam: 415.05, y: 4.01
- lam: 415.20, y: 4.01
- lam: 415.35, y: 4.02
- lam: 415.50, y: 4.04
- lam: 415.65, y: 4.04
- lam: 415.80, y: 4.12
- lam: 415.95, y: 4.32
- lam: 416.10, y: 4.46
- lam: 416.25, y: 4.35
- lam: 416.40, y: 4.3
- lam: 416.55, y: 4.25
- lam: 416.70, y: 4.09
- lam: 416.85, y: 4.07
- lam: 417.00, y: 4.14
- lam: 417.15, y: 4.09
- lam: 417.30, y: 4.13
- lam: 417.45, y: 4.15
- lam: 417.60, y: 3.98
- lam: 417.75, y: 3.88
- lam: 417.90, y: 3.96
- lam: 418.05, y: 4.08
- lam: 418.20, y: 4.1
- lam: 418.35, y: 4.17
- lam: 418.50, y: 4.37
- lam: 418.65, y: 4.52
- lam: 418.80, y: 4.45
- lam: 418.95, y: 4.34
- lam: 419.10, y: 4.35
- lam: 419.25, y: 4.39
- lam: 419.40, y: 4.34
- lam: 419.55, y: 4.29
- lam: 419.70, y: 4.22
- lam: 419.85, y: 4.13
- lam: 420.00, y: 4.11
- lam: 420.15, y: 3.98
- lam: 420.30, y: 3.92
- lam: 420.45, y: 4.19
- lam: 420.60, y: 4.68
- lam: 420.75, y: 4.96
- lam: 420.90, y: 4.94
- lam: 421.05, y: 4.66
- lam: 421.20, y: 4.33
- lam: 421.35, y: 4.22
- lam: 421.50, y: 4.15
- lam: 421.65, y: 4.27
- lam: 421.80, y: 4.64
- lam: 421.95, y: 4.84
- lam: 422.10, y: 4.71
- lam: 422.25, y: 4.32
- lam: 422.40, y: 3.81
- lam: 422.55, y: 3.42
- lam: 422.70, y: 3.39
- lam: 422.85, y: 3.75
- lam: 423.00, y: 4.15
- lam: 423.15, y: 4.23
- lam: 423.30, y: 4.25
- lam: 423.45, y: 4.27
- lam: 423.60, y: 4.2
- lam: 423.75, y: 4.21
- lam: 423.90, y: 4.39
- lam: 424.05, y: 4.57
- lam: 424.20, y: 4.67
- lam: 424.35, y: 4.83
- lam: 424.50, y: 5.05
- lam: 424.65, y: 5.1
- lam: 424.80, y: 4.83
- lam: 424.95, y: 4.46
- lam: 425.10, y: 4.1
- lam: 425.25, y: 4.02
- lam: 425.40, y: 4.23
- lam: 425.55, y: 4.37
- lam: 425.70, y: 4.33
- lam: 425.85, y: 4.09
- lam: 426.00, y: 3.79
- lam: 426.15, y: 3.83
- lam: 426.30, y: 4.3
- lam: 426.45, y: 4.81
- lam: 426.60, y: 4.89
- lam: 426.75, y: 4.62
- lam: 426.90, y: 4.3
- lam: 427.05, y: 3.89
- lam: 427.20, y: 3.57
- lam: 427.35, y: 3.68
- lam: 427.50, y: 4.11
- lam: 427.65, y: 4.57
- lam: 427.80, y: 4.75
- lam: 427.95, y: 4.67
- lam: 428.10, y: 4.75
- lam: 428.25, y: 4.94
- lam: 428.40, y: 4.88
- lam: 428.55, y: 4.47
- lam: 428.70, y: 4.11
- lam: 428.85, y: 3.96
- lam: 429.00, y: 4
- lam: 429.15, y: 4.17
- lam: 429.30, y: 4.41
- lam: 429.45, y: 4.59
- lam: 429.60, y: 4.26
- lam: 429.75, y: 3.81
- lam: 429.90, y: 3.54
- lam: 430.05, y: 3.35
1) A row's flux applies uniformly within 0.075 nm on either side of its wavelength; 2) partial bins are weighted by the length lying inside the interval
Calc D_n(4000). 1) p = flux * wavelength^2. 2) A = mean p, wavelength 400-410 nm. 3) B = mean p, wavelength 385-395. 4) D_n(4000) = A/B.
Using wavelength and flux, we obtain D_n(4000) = 1.9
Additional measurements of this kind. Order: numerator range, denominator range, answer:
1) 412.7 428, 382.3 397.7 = 2.15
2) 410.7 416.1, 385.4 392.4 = 1.90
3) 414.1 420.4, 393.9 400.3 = 1.47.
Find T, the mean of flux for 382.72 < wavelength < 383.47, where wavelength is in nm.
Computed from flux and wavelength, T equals 1.51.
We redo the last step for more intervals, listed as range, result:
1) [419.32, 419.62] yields 4.32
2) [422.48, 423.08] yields 3.68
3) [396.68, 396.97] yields 1.56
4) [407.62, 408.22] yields 4.36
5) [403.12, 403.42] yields 3.89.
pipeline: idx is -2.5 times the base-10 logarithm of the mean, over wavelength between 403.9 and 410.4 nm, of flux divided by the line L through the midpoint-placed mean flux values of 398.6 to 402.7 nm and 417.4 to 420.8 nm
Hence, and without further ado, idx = 0.05 mag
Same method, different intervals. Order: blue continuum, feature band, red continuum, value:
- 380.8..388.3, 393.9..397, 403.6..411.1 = 0.15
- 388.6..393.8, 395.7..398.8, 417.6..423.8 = 0.06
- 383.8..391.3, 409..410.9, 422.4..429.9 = -0.17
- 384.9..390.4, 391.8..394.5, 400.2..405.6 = 0.42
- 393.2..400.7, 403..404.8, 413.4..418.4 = -0.21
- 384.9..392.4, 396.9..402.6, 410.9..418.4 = -0.22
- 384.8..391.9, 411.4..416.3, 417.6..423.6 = -0.10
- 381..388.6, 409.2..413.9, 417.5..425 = -0.14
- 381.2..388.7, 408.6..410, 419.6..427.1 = -0.24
